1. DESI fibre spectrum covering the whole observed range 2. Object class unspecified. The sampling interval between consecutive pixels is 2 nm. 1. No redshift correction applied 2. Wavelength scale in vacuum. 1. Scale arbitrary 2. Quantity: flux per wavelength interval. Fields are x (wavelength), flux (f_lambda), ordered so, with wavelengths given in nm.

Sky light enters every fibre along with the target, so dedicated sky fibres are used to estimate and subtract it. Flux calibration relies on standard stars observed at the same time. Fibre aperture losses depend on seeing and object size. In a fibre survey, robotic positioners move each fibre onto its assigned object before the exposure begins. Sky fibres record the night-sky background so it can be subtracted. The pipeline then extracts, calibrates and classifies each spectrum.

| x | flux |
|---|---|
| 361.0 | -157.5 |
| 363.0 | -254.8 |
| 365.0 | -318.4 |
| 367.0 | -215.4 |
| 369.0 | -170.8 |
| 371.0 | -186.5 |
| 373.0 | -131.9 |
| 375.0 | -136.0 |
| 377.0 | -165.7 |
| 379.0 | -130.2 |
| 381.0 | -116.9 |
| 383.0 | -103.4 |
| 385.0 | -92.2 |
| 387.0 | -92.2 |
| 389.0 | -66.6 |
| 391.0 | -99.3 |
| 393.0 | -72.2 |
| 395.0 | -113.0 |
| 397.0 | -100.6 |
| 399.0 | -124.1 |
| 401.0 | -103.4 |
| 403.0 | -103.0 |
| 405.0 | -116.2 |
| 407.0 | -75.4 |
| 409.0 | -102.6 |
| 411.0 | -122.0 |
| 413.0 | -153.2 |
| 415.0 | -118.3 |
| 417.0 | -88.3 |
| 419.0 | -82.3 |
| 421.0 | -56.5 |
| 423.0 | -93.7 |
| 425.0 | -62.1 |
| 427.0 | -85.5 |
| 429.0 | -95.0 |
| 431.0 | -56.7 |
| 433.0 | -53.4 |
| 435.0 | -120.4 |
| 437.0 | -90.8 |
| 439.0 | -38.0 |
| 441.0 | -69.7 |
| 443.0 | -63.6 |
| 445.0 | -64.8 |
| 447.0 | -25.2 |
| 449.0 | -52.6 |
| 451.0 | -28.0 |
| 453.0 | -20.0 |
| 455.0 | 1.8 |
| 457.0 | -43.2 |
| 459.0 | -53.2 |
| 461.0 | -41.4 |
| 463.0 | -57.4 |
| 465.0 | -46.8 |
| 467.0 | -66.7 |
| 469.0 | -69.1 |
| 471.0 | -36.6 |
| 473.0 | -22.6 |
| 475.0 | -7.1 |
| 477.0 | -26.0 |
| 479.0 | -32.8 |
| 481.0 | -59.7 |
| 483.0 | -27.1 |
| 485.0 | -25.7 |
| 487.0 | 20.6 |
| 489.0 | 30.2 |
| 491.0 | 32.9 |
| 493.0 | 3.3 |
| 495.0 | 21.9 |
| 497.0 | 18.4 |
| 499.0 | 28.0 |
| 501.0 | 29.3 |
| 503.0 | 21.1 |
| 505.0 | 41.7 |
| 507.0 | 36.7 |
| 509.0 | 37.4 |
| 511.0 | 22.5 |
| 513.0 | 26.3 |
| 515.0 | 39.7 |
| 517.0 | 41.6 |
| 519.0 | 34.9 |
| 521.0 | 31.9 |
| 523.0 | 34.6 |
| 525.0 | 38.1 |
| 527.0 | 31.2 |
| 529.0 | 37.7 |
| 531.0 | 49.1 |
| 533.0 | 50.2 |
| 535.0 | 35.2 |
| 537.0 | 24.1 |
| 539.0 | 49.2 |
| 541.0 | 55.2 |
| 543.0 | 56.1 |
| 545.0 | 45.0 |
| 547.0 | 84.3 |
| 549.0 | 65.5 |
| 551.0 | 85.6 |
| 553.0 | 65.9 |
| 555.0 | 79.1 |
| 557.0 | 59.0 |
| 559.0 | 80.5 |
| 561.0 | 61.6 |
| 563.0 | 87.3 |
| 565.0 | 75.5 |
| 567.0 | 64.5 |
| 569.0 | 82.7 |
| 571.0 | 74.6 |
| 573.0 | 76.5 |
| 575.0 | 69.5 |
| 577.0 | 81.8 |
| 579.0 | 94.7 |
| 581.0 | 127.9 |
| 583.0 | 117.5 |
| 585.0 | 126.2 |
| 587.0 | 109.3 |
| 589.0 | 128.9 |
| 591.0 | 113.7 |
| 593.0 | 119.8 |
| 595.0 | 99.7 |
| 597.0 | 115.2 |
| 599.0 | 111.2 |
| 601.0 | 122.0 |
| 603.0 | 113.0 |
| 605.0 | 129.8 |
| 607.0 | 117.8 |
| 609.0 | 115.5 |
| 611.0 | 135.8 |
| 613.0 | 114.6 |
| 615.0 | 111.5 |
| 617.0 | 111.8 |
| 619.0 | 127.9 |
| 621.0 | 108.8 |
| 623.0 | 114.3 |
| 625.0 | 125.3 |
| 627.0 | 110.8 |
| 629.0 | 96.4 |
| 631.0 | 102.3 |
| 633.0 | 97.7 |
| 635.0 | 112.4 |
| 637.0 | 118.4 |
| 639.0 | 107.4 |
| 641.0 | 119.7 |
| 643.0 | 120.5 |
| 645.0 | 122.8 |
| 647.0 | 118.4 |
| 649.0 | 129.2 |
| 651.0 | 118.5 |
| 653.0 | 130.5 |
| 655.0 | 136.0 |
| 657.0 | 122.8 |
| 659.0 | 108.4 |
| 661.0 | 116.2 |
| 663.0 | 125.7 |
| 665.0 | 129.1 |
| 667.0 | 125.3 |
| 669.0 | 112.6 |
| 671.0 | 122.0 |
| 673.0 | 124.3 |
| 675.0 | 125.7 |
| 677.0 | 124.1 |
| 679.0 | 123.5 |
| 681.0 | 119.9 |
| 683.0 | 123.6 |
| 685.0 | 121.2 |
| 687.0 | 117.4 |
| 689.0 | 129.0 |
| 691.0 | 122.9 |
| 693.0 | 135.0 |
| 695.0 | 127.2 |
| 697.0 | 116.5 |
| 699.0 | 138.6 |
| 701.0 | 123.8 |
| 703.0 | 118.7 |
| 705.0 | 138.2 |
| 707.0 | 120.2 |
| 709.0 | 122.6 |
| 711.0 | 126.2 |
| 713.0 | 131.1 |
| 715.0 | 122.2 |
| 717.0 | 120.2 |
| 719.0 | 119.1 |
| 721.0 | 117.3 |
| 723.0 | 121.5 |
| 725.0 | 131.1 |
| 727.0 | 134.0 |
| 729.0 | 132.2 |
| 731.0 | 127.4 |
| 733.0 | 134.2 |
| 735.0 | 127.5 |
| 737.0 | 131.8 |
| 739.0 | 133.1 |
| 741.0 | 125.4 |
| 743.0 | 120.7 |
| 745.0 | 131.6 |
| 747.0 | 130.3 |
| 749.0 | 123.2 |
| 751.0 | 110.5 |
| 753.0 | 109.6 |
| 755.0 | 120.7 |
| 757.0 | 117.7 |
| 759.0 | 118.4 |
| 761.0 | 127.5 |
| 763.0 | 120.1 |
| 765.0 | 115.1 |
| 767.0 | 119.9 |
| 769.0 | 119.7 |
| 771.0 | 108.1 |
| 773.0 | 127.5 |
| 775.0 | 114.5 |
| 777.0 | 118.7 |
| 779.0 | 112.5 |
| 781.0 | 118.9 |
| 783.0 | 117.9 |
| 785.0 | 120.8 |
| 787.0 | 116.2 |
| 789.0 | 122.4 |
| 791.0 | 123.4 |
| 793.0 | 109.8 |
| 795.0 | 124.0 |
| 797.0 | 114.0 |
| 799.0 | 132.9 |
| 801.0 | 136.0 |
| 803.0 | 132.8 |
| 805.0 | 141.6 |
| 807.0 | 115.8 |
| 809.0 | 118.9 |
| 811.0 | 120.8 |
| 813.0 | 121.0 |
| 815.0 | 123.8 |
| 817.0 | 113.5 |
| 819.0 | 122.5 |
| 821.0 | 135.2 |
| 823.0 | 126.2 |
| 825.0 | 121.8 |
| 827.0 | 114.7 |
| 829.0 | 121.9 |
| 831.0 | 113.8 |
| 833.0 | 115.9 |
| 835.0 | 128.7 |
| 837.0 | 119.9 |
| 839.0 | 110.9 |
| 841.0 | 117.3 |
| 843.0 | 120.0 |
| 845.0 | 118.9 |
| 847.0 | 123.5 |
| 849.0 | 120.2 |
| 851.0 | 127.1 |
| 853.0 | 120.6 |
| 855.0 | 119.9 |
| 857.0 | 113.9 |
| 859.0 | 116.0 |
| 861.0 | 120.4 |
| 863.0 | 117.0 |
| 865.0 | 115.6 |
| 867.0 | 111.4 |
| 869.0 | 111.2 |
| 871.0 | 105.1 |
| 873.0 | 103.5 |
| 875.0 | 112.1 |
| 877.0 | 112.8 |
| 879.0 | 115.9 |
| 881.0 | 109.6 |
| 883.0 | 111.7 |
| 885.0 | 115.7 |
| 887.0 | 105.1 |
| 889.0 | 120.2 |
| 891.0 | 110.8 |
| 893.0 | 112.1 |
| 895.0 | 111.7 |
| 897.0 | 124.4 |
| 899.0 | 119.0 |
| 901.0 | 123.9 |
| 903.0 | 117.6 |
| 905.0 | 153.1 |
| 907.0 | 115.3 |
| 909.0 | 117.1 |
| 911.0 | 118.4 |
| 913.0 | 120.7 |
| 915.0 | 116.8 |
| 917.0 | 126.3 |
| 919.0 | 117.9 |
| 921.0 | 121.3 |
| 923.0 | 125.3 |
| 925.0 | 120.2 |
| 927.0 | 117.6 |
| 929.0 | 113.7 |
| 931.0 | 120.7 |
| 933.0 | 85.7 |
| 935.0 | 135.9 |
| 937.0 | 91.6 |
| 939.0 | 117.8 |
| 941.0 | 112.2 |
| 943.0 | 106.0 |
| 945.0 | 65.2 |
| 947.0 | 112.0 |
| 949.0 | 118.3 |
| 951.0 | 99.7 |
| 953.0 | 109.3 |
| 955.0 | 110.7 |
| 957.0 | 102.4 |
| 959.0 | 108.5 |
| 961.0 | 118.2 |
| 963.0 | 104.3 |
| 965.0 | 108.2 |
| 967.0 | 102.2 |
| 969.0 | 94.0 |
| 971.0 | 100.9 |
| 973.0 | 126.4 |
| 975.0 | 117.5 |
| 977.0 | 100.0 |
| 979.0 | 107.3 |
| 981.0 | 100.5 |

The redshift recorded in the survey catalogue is 0.221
